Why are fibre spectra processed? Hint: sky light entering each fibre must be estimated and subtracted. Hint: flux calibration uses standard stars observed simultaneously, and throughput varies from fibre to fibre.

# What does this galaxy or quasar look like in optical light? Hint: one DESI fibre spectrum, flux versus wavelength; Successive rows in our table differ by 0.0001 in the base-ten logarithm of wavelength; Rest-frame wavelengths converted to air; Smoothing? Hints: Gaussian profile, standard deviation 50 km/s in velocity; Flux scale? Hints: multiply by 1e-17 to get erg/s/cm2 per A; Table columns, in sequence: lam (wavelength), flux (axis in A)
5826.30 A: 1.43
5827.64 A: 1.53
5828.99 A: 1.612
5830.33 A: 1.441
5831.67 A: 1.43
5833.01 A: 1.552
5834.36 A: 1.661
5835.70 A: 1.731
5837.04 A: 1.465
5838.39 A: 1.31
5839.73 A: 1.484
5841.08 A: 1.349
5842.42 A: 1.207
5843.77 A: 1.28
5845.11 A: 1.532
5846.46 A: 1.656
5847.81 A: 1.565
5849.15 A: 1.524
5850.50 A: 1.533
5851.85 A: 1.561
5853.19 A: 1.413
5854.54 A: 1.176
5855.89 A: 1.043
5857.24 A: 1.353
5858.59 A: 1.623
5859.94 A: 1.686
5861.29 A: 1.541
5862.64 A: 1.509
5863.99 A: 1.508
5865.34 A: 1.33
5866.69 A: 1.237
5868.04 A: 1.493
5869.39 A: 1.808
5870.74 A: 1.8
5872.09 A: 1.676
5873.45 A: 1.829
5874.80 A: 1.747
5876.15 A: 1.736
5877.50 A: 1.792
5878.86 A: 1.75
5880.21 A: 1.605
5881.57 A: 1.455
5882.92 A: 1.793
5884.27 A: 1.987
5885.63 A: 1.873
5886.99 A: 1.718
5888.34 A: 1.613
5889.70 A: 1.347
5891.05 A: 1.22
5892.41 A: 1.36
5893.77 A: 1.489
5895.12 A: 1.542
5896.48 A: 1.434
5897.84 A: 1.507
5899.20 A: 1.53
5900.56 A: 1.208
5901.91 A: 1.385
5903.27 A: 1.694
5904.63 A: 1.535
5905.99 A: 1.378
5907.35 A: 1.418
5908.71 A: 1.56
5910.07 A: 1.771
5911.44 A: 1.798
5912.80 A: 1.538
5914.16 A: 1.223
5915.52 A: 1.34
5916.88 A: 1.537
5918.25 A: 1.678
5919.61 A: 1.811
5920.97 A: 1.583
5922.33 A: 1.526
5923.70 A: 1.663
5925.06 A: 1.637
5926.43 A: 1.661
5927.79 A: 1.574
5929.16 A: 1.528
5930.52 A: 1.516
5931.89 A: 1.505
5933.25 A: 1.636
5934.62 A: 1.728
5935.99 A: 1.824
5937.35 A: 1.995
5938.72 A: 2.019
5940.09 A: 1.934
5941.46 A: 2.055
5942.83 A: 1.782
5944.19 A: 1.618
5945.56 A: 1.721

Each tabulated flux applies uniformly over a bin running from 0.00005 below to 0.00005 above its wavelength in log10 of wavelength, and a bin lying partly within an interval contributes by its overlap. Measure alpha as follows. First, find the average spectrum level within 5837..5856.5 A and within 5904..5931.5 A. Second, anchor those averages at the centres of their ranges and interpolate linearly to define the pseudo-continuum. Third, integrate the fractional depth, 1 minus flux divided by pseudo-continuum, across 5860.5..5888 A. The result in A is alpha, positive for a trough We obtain -3.59 A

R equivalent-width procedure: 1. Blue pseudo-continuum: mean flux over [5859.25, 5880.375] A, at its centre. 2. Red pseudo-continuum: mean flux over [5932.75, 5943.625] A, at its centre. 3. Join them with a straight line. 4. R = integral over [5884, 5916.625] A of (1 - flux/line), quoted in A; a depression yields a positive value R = 4.2 A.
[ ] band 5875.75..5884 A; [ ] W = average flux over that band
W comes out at 1.7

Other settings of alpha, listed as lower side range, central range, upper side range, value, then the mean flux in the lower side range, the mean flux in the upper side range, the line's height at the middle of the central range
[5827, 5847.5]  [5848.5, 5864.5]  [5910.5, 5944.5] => 0.7 A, 1.48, 1.67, 1.52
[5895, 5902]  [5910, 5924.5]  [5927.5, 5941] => 0.1 A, 1.43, 1.74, 1.59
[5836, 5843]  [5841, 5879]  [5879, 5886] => 0.7 A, 1.39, 1.74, 1.55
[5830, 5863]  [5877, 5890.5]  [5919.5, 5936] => -1.4 A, 1.46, 1.62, 1.53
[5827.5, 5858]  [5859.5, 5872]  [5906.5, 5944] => -0.3 A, 1.45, 1.66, 1.51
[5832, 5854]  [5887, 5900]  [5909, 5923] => 0.8 A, 1.49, 1.58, 1.55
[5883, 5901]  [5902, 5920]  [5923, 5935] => 0.2 A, 1.54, 1.6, 1.57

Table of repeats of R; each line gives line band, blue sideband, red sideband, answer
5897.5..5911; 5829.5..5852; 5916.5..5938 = 0.9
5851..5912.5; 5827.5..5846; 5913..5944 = 0.6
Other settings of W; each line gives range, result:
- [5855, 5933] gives 1.56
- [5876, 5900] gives 1.59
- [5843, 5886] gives 1.57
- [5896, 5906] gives 1.47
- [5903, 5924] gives 1.56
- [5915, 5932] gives 1.59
